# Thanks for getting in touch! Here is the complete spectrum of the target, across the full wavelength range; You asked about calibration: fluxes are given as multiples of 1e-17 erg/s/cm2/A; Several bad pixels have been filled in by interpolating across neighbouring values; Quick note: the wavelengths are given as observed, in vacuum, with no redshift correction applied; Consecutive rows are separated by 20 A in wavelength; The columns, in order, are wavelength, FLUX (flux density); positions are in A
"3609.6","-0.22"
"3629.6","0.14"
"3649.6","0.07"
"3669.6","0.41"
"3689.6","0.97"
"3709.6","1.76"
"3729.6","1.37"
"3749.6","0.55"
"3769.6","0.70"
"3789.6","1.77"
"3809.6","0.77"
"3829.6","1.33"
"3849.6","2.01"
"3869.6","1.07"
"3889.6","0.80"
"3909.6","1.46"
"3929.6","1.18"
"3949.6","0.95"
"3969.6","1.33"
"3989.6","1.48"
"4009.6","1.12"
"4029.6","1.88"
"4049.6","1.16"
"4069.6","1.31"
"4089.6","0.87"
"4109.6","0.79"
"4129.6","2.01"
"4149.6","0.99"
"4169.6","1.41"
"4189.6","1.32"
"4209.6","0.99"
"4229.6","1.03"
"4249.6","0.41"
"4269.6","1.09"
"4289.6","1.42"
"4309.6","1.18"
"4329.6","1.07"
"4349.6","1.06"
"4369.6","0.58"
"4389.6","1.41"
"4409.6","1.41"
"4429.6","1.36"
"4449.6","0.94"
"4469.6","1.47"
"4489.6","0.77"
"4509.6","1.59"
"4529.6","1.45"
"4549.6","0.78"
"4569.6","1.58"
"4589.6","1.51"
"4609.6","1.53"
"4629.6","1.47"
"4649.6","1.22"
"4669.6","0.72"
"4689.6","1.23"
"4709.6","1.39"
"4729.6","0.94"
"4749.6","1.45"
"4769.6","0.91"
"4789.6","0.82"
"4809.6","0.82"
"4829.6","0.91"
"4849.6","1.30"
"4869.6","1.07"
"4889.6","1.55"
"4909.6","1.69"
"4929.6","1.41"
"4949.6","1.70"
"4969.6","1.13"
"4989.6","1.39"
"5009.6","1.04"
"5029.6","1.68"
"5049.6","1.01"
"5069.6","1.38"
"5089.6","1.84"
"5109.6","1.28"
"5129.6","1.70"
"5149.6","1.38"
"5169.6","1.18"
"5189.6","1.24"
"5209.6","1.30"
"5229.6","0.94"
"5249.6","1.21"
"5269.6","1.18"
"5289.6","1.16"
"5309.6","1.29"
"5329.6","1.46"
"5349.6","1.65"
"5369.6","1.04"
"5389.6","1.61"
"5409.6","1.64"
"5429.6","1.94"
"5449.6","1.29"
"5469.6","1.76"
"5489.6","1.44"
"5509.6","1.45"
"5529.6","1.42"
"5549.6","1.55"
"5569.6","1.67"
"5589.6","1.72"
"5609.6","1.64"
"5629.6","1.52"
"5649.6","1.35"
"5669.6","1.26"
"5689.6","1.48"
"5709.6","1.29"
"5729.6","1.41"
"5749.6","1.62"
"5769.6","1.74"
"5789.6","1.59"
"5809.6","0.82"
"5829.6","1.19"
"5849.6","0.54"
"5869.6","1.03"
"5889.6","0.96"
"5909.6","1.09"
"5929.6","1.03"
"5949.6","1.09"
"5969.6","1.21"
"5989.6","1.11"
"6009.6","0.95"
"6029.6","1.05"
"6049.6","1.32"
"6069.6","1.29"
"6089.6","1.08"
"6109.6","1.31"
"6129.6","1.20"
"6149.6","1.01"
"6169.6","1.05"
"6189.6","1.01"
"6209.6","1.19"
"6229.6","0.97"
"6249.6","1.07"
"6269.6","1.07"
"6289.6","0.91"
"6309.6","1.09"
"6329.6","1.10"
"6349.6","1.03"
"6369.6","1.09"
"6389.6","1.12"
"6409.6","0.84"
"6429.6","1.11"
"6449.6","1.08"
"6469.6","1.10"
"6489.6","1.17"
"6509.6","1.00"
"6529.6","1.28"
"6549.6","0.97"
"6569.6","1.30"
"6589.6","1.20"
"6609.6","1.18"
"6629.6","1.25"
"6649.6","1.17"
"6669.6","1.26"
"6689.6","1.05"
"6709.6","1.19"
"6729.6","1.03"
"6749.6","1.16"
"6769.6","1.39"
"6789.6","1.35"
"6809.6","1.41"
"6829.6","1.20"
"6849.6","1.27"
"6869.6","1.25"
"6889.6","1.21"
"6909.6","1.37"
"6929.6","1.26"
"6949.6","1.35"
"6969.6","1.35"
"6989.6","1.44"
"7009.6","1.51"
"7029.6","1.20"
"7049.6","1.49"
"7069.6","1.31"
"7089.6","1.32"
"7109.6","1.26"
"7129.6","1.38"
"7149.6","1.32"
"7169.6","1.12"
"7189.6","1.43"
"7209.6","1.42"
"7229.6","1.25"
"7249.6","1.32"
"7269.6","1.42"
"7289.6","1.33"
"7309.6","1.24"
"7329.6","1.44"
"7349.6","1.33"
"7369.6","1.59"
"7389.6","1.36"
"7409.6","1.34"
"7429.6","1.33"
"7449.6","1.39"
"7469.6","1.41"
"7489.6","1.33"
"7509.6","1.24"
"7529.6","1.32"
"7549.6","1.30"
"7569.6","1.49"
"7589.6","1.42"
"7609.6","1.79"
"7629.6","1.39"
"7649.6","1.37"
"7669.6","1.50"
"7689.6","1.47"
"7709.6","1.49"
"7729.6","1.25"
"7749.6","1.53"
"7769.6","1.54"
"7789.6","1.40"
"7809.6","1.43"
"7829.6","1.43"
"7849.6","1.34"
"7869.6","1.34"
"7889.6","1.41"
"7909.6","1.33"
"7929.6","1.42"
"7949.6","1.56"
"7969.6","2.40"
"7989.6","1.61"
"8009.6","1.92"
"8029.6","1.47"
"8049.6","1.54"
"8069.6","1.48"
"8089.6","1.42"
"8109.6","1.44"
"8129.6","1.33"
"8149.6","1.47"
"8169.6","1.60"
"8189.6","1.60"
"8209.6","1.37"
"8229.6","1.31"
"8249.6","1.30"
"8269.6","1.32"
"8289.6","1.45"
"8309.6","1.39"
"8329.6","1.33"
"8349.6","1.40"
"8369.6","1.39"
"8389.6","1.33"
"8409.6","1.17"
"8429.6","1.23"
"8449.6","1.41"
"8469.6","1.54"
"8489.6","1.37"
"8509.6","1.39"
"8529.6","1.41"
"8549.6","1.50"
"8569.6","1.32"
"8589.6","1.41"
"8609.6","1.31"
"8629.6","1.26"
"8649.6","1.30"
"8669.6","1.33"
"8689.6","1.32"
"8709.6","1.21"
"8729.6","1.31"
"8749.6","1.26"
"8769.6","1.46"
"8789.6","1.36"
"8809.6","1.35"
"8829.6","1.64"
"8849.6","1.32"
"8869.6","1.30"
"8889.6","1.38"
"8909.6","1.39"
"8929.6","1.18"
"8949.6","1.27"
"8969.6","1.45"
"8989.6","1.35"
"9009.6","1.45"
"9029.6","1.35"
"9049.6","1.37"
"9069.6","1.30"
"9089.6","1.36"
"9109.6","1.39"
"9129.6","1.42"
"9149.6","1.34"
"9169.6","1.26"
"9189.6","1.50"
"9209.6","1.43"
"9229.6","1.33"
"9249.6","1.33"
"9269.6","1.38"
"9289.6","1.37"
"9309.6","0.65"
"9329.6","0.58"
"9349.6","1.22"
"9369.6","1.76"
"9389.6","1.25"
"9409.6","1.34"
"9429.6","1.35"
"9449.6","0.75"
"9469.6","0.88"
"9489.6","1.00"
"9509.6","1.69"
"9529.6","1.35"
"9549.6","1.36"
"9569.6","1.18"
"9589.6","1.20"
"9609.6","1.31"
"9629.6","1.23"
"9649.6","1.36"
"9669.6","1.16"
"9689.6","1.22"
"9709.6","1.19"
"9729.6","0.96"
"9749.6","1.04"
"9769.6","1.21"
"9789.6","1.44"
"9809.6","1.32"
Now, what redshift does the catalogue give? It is 0.215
